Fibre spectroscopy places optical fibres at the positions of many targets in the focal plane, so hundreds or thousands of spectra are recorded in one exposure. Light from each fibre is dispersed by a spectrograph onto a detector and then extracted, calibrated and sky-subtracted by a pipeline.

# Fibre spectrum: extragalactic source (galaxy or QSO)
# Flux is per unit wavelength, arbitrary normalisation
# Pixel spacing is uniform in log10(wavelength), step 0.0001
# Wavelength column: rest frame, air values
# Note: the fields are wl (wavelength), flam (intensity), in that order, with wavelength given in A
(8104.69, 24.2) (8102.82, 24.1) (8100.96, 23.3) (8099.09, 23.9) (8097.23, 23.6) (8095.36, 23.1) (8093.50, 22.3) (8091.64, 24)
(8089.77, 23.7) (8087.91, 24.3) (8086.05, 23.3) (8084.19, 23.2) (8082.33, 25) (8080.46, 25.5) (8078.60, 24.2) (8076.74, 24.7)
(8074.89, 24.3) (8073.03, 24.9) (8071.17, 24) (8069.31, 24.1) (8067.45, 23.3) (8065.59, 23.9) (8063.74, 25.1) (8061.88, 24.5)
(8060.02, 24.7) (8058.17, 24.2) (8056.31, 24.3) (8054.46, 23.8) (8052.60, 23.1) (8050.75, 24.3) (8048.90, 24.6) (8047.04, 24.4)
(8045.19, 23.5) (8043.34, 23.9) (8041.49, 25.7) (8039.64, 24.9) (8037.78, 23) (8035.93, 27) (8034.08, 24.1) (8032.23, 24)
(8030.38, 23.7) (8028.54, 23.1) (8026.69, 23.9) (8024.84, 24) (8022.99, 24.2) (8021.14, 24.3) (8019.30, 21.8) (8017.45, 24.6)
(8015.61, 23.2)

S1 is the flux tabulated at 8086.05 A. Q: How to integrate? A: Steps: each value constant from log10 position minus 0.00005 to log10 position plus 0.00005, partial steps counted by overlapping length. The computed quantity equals 23.3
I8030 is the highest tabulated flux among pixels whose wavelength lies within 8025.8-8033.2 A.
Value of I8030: 24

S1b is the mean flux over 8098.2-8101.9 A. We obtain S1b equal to 23.6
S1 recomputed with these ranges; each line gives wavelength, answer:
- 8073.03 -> 24.9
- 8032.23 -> 24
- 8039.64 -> 24.9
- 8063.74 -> 25.1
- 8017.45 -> 24.6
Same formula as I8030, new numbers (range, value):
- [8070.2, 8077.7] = 24.9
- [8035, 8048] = 27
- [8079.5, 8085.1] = 25.5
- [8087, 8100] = 24.3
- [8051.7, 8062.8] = 24.7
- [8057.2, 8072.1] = 25.1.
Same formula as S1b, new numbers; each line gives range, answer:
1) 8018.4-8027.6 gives 23.6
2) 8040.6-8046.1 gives 24.4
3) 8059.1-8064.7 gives 24.8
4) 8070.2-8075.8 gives 24.4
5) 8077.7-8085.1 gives 24.5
